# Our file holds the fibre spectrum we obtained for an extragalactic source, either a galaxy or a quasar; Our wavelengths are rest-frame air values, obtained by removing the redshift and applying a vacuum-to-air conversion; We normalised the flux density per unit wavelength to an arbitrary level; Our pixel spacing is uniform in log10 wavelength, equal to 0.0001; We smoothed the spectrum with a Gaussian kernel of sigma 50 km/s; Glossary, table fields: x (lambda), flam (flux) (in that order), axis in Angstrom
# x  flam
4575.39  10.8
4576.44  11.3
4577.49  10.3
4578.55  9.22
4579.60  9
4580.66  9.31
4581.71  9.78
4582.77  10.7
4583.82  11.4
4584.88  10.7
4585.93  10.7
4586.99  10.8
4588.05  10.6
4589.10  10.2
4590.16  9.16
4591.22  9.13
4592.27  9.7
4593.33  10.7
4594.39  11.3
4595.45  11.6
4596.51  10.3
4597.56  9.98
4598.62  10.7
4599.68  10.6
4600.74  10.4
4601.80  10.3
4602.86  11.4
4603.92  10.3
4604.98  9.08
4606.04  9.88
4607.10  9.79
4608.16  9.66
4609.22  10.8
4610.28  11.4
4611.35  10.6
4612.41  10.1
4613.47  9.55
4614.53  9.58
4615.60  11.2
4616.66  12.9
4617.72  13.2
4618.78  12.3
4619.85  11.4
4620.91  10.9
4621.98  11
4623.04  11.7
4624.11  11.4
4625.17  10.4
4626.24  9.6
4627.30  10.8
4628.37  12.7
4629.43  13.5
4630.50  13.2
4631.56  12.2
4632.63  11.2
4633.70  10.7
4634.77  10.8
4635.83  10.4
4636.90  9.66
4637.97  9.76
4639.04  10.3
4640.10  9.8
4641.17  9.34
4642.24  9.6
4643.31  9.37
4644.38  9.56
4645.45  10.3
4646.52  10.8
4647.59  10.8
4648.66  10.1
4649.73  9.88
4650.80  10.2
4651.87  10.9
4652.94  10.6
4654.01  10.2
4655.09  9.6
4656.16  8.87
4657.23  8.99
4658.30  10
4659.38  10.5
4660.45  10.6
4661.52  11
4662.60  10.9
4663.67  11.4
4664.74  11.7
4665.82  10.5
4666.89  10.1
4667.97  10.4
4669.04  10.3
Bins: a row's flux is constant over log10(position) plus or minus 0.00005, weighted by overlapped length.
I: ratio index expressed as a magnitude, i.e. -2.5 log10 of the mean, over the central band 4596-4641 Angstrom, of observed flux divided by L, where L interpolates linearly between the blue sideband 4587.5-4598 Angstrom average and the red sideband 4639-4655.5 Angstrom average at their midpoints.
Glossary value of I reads -0.07 mag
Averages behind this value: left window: 10.3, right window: 10.1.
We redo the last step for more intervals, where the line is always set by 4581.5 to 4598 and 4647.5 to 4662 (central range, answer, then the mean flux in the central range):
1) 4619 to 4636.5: -0.111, 11.4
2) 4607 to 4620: -0.067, 11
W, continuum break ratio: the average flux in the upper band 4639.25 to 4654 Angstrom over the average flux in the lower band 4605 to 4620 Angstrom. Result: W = 0.9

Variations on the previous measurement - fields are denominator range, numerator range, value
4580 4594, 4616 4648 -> 1.08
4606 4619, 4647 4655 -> 0.95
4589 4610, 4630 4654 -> 1.02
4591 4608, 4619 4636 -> 1.10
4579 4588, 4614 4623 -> 1.12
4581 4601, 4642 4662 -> 0.97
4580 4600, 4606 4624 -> 1.06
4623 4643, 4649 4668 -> 0.95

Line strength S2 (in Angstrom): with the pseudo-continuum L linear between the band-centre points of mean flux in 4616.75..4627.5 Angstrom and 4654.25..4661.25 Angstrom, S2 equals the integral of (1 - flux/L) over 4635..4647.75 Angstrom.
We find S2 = 0.7 Angstrom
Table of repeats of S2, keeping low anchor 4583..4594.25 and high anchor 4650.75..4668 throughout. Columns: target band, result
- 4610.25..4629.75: -1.66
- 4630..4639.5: -0.49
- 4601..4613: 0.07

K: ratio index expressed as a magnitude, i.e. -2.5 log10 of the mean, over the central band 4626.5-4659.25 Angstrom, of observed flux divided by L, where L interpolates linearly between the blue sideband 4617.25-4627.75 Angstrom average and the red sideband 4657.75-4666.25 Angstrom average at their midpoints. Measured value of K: 0.058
